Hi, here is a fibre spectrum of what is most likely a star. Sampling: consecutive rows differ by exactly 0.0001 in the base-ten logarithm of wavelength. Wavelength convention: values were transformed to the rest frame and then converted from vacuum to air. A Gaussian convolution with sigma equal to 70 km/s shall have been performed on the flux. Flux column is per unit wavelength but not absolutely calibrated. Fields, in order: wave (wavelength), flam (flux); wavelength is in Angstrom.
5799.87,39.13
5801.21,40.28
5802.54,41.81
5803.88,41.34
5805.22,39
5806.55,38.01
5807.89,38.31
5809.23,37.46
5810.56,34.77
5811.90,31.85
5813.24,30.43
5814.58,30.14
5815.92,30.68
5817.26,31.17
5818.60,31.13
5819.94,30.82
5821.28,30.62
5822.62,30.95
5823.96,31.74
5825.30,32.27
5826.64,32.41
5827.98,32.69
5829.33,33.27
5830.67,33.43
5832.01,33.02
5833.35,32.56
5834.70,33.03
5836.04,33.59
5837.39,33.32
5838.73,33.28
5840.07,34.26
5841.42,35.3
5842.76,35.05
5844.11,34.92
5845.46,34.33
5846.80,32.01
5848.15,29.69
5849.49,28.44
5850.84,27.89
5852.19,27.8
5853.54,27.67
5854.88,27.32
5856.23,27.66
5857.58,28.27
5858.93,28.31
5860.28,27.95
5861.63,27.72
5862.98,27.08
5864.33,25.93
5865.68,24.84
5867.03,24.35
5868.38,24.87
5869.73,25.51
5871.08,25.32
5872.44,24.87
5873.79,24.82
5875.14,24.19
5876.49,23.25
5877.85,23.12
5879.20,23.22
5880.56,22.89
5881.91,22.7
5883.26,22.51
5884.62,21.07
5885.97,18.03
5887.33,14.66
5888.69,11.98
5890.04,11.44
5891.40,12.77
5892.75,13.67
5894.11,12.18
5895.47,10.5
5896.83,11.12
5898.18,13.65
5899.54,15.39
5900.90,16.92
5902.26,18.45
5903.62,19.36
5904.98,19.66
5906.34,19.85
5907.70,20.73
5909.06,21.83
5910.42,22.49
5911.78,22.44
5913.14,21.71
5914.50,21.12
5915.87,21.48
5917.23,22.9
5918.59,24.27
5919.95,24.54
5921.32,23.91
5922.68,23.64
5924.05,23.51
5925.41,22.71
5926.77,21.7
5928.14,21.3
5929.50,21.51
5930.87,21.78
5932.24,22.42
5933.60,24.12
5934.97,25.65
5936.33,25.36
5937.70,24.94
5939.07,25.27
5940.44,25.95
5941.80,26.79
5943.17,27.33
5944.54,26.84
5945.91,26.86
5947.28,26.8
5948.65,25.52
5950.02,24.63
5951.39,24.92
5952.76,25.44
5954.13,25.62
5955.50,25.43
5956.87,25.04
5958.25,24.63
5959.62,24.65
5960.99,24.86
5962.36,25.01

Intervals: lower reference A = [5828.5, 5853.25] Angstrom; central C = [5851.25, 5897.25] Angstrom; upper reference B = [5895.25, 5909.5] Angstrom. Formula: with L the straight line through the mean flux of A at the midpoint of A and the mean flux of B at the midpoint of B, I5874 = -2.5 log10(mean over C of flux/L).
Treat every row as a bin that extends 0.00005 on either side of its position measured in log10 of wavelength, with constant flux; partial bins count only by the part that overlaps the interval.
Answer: 0.11 mag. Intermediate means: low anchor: 32.4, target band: 22.1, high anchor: 17.2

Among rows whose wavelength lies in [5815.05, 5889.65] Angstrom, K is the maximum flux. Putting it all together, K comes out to 35.3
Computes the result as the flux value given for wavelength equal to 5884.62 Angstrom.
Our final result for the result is 21.07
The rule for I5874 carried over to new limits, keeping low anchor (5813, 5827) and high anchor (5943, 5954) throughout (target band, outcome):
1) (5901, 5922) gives 0.263 mag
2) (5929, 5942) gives 0.091 mag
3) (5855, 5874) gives 0.118 mag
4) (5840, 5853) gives -0.061 mag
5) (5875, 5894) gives 0.466 mag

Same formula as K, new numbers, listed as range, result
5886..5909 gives 20.73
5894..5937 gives 25.65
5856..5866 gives 28.31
